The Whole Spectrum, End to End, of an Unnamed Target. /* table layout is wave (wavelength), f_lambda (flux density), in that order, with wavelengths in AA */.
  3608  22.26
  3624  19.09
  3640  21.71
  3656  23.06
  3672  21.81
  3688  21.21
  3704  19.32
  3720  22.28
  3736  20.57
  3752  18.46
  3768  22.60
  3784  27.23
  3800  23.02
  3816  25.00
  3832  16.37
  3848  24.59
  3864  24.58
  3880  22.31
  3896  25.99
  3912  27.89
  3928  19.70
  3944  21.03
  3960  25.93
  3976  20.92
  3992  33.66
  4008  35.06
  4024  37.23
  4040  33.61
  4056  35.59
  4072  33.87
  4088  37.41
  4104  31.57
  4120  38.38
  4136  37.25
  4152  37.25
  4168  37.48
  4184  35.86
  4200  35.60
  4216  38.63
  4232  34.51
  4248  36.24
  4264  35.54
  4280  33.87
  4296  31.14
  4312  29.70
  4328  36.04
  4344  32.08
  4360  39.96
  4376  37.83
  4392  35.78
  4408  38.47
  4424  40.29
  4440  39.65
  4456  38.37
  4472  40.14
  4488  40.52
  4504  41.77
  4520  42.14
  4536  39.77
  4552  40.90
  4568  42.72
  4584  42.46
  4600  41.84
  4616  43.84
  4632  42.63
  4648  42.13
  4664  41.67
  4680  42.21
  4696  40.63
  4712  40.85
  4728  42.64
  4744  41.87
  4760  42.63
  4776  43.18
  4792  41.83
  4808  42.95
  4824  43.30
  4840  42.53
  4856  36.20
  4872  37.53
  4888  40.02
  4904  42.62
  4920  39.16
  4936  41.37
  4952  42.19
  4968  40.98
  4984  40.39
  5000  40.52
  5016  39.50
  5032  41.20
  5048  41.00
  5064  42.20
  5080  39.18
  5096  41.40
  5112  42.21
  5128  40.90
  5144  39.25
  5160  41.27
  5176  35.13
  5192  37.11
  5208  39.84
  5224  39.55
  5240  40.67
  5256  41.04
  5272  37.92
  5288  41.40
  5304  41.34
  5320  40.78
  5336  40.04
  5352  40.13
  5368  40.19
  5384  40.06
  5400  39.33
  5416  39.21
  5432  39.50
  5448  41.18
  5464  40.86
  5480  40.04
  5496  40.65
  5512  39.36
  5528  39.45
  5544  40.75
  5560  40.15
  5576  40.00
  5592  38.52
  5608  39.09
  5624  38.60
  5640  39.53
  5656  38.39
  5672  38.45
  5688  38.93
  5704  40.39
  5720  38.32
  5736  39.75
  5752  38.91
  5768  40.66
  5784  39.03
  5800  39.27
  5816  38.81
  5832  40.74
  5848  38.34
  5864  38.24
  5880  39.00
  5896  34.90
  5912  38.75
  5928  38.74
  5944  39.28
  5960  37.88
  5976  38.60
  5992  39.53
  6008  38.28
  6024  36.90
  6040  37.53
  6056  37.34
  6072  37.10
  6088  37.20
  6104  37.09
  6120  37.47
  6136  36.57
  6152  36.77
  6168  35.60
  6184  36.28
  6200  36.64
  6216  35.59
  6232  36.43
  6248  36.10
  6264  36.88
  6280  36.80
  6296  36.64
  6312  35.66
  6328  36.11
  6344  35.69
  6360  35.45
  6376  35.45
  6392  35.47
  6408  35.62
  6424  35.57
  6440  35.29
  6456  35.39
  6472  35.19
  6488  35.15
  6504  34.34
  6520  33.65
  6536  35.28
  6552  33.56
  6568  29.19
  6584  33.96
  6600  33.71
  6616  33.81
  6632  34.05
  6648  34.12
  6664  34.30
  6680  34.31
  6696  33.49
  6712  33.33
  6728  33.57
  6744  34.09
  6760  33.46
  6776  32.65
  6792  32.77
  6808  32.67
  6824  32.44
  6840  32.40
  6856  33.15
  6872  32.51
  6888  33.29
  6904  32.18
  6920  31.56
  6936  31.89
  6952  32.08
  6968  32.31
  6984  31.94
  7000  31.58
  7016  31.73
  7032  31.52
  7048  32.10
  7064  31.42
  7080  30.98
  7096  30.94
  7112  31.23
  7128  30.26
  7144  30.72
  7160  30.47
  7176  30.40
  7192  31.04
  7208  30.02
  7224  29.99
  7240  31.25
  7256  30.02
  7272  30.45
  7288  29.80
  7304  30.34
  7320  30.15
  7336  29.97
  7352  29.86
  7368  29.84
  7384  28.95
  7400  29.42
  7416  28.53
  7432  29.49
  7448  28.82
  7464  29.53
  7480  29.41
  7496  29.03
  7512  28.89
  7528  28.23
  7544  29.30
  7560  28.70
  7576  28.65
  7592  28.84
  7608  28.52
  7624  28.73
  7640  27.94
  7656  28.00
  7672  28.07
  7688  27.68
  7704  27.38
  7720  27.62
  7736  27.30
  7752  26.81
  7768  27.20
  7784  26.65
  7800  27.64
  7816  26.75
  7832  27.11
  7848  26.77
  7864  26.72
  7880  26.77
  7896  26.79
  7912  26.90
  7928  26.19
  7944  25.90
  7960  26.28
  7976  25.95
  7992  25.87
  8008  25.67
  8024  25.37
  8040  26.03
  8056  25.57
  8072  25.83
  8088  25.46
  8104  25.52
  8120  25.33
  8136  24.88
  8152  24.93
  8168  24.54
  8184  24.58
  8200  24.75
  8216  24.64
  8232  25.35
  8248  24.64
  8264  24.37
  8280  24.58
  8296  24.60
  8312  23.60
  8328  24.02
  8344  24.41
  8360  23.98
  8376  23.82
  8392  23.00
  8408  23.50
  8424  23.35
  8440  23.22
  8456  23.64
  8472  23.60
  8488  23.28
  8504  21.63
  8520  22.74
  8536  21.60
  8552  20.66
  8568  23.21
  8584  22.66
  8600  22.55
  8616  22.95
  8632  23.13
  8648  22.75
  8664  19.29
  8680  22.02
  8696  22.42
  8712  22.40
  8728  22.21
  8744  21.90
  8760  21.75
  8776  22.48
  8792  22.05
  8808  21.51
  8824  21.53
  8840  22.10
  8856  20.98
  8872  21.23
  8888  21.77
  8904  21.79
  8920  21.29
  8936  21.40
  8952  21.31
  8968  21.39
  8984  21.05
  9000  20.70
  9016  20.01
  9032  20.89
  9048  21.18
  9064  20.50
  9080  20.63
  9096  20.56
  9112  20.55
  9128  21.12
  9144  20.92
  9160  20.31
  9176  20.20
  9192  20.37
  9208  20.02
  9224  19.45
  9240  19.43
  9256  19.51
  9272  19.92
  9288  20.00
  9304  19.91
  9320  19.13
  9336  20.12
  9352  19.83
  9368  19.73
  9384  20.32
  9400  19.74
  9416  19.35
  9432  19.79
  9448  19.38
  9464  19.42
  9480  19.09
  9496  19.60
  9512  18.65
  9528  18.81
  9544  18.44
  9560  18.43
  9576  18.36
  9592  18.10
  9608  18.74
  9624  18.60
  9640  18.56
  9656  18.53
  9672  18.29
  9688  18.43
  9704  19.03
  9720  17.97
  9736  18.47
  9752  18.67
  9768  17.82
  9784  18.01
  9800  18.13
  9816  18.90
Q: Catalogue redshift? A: 0.000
